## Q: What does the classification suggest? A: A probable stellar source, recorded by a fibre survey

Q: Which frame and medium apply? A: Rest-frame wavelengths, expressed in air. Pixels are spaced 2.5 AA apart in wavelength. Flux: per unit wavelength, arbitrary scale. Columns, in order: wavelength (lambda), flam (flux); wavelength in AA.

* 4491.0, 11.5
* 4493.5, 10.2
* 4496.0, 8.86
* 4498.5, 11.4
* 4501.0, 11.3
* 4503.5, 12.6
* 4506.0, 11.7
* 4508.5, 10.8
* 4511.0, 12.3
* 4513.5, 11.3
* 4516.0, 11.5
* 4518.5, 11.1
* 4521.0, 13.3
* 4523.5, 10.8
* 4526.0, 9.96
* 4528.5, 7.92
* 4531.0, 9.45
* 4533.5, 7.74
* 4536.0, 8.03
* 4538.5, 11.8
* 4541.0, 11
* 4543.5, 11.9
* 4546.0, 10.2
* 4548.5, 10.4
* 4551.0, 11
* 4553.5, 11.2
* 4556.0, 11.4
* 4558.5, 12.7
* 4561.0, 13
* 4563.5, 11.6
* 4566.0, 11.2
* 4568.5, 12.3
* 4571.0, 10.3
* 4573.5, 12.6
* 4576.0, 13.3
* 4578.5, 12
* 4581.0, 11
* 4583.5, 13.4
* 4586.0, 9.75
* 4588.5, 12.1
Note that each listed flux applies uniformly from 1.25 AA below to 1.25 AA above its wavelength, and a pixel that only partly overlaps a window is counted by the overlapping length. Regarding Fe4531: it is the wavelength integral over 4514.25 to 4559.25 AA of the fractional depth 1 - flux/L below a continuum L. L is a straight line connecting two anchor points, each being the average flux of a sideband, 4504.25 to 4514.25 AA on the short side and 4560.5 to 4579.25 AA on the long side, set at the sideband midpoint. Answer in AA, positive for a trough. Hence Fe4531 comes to 4.4 AA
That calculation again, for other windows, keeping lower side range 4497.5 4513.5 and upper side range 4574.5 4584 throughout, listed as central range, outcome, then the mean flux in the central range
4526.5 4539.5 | 3.2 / 8.99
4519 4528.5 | 0.8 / 10.9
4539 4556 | 1.5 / 11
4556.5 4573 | 0.5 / 11.9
